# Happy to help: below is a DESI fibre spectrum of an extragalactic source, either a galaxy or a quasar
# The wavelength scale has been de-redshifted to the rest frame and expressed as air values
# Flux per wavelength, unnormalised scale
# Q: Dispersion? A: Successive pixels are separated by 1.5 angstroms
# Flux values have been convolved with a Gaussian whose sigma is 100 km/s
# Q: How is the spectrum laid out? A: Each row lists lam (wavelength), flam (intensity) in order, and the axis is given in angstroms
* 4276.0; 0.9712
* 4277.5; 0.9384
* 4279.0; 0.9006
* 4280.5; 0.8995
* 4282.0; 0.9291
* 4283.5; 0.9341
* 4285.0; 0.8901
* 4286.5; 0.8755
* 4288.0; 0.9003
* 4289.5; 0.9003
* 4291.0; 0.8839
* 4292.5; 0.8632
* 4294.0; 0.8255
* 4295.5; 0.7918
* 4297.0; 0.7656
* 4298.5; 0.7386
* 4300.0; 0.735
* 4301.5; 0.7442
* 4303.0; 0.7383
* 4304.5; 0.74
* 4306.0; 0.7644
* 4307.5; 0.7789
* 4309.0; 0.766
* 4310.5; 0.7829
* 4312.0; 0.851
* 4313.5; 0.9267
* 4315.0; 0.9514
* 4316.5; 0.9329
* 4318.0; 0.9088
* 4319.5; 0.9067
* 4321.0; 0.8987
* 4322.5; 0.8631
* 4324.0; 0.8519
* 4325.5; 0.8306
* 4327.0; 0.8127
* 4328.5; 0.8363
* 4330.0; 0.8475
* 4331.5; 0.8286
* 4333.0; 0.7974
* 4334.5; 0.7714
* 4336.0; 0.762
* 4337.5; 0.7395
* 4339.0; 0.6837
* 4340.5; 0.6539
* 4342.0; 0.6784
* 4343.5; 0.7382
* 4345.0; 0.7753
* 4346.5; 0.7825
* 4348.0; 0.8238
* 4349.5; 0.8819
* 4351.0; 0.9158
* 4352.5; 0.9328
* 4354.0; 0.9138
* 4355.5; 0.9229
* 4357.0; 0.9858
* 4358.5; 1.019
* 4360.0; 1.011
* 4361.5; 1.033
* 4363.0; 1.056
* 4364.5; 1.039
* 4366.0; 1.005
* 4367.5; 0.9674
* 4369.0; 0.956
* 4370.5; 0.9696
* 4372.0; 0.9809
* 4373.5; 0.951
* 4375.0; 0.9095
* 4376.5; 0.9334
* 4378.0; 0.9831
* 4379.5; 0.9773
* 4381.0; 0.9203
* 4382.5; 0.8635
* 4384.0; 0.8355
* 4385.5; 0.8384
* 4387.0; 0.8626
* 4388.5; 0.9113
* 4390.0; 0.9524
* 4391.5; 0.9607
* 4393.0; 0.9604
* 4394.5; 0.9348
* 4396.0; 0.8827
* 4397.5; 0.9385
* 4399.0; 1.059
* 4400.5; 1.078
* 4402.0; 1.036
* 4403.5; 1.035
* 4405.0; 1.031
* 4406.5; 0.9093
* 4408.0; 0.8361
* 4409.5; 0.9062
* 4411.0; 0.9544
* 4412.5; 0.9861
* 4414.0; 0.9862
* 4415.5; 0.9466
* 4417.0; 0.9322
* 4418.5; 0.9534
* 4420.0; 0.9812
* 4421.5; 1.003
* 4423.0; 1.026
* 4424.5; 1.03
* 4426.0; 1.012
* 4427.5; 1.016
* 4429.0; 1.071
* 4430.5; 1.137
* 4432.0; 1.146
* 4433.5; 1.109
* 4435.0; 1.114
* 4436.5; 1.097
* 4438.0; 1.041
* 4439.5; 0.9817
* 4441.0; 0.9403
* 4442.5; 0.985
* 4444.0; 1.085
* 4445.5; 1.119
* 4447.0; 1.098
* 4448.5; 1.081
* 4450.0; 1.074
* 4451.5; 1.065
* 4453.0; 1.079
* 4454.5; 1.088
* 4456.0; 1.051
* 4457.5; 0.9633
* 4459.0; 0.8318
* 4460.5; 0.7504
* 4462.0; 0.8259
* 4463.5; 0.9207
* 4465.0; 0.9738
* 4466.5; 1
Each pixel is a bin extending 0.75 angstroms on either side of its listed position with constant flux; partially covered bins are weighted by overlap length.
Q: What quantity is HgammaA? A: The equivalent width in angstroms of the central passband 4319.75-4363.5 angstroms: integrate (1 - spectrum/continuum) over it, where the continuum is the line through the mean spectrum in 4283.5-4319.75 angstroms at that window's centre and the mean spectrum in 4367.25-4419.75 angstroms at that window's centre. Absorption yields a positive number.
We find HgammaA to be 1.68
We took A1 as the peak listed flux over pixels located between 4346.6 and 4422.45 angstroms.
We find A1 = 1.078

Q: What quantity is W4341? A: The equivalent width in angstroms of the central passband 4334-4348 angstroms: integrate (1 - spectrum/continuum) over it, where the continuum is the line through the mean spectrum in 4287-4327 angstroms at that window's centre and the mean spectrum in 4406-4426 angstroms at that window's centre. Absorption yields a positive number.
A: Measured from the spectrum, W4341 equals 2.19 angstroms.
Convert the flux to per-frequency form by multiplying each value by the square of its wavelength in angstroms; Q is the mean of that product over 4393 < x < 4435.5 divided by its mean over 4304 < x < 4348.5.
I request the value 1.29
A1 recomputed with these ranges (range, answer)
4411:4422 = 1.003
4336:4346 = 0.7753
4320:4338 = 0.8987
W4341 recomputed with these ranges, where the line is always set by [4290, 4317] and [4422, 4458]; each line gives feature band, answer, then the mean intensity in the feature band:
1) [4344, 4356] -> 0.4 angstroms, 0.865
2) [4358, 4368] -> -1.1 angstroms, 1.02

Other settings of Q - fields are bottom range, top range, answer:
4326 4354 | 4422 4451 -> 1.39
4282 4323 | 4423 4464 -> 1.30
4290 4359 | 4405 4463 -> 1.28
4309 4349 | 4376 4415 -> 1.19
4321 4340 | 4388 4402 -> 1.24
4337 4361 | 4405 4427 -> 1.18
